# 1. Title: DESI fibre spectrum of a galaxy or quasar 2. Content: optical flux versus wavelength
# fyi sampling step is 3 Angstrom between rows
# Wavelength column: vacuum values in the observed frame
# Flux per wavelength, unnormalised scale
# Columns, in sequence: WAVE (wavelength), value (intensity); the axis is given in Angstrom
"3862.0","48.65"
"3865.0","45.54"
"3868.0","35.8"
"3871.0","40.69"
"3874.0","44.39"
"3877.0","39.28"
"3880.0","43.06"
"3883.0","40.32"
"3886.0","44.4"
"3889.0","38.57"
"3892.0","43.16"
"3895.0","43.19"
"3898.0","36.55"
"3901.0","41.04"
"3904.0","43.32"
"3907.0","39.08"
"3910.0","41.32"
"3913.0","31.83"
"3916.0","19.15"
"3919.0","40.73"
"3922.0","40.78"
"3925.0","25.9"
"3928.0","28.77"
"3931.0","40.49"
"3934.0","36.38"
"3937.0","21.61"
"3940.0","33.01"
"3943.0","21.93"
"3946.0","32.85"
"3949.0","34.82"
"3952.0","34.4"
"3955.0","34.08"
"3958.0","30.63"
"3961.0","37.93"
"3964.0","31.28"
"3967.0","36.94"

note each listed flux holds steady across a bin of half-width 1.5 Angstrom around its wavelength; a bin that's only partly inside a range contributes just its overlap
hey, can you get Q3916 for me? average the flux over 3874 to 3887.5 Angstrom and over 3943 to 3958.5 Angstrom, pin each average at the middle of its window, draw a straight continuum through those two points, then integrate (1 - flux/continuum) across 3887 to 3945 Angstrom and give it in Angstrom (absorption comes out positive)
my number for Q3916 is 3.4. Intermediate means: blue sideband 42.1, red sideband 32.4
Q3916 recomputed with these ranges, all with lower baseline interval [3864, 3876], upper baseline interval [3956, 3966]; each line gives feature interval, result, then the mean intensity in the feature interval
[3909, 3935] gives 2.2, 33.7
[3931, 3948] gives 2.4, 30.3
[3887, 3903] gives -0.6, 40.7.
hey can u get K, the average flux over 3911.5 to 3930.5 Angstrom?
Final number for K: 31.7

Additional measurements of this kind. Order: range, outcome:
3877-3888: 42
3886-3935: 37.1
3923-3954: 31.2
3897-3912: 40.1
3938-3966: 32.2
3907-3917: 32.6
